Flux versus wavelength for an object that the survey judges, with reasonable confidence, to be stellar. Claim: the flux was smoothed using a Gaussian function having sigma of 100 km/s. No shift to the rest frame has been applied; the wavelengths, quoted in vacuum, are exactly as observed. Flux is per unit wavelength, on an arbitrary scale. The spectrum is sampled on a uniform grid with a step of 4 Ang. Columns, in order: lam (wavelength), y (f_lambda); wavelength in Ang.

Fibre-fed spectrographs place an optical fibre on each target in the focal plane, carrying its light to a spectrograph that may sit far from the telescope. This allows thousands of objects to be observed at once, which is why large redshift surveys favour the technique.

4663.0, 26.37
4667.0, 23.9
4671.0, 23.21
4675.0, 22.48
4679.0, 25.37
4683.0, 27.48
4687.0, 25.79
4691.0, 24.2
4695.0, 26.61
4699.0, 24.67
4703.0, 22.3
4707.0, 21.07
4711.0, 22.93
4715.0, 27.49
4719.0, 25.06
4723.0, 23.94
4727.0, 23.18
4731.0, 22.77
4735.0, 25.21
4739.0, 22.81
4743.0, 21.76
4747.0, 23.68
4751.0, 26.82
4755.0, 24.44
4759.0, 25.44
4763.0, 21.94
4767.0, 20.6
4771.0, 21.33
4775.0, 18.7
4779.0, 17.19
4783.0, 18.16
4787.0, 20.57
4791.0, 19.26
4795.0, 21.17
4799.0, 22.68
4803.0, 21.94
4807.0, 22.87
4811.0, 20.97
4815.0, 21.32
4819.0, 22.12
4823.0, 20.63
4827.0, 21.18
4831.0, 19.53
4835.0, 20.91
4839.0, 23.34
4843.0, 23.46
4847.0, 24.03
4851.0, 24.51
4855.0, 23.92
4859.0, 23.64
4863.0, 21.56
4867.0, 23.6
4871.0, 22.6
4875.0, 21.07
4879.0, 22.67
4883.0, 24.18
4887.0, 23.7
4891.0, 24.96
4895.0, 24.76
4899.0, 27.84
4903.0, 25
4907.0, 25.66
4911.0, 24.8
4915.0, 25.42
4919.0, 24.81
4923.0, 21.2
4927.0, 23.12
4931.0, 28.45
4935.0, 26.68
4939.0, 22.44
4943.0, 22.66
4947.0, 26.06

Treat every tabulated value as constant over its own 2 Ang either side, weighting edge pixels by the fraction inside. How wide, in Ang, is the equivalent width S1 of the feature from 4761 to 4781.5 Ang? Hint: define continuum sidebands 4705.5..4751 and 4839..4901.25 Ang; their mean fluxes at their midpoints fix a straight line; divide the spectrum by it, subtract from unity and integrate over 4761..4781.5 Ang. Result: 3.3 Ang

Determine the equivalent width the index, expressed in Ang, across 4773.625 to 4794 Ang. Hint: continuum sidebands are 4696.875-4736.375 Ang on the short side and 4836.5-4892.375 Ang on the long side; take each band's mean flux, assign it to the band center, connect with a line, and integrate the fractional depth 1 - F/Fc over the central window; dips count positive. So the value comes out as 4.07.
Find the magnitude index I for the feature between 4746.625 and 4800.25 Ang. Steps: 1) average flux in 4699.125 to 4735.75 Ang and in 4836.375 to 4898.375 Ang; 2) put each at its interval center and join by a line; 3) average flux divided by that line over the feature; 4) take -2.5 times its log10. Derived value 0.11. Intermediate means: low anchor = 23.8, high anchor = 23.5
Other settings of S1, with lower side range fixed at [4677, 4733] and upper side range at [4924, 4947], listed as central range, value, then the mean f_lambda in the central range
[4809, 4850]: 4.6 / 21.8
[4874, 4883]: 0.8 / 22.5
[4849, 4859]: 0.2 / 24.1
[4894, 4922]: -0.8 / 25.3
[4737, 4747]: 0.8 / 22.6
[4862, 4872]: 0.8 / 22.7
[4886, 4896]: 0.0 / 24.5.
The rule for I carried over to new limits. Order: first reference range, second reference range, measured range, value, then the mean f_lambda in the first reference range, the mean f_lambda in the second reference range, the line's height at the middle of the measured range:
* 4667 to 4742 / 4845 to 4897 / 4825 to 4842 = 0.11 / 24.2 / 23.5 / 23.6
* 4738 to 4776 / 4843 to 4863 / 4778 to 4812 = 0.13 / 22.9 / 23.7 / 23.2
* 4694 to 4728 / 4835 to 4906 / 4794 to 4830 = 0.11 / 24.1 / 23.8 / 23.9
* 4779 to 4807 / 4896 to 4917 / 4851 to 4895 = 0.04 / 20.5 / 25.7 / 24.2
